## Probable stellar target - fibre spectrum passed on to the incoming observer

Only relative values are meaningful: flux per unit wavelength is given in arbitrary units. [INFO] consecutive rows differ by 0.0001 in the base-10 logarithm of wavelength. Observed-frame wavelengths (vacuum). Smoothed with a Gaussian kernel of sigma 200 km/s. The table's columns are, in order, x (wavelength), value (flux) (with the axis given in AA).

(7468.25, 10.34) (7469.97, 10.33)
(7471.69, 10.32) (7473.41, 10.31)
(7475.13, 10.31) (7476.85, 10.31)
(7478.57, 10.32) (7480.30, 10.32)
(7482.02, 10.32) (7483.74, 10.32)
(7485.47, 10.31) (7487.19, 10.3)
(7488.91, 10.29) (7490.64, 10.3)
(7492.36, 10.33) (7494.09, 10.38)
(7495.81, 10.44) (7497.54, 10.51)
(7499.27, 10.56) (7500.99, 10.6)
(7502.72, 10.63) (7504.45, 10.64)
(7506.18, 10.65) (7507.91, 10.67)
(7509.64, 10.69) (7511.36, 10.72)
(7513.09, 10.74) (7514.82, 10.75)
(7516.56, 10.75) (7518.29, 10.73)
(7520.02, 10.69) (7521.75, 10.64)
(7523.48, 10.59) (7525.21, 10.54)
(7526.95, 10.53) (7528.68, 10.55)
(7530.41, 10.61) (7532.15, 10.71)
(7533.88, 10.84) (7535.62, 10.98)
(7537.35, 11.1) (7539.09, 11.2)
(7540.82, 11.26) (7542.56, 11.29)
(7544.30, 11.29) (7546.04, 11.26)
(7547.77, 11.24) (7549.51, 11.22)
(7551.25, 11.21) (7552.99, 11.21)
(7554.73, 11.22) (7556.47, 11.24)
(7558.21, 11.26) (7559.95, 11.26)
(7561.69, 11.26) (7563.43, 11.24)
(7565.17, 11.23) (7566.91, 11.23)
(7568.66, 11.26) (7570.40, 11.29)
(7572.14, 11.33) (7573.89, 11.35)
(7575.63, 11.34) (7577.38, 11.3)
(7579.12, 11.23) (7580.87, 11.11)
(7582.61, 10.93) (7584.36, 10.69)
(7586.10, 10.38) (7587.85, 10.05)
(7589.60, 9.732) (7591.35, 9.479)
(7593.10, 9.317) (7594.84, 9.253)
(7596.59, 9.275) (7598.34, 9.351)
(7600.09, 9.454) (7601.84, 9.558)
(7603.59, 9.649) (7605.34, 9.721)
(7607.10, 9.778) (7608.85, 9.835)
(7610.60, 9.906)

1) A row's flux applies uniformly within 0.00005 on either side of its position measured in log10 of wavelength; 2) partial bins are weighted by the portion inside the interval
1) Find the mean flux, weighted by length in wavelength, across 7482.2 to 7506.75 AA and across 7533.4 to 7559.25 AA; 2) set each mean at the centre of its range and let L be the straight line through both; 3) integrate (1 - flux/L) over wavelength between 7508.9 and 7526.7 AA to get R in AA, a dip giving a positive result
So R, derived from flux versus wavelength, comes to 0.2 AA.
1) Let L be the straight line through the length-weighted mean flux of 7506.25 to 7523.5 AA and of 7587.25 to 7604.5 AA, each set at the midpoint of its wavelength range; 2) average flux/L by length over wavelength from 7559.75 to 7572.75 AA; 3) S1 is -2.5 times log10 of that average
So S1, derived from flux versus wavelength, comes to -0.14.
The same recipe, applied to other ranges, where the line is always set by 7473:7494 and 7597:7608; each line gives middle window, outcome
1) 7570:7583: -0.16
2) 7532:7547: -0.12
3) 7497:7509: -0.04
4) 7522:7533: -0.06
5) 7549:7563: -0.14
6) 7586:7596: 0.00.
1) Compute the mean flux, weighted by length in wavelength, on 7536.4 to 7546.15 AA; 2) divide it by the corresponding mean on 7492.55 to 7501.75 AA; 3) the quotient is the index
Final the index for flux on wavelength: 1.07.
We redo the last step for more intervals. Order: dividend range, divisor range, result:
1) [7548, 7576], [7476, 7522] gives 1.07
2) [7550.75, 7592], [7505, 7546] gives 1.02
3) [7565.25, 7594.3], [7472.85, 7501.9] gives 1.04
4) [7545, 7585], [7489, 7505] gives 1.07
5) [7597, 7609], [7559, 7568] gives 0.85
